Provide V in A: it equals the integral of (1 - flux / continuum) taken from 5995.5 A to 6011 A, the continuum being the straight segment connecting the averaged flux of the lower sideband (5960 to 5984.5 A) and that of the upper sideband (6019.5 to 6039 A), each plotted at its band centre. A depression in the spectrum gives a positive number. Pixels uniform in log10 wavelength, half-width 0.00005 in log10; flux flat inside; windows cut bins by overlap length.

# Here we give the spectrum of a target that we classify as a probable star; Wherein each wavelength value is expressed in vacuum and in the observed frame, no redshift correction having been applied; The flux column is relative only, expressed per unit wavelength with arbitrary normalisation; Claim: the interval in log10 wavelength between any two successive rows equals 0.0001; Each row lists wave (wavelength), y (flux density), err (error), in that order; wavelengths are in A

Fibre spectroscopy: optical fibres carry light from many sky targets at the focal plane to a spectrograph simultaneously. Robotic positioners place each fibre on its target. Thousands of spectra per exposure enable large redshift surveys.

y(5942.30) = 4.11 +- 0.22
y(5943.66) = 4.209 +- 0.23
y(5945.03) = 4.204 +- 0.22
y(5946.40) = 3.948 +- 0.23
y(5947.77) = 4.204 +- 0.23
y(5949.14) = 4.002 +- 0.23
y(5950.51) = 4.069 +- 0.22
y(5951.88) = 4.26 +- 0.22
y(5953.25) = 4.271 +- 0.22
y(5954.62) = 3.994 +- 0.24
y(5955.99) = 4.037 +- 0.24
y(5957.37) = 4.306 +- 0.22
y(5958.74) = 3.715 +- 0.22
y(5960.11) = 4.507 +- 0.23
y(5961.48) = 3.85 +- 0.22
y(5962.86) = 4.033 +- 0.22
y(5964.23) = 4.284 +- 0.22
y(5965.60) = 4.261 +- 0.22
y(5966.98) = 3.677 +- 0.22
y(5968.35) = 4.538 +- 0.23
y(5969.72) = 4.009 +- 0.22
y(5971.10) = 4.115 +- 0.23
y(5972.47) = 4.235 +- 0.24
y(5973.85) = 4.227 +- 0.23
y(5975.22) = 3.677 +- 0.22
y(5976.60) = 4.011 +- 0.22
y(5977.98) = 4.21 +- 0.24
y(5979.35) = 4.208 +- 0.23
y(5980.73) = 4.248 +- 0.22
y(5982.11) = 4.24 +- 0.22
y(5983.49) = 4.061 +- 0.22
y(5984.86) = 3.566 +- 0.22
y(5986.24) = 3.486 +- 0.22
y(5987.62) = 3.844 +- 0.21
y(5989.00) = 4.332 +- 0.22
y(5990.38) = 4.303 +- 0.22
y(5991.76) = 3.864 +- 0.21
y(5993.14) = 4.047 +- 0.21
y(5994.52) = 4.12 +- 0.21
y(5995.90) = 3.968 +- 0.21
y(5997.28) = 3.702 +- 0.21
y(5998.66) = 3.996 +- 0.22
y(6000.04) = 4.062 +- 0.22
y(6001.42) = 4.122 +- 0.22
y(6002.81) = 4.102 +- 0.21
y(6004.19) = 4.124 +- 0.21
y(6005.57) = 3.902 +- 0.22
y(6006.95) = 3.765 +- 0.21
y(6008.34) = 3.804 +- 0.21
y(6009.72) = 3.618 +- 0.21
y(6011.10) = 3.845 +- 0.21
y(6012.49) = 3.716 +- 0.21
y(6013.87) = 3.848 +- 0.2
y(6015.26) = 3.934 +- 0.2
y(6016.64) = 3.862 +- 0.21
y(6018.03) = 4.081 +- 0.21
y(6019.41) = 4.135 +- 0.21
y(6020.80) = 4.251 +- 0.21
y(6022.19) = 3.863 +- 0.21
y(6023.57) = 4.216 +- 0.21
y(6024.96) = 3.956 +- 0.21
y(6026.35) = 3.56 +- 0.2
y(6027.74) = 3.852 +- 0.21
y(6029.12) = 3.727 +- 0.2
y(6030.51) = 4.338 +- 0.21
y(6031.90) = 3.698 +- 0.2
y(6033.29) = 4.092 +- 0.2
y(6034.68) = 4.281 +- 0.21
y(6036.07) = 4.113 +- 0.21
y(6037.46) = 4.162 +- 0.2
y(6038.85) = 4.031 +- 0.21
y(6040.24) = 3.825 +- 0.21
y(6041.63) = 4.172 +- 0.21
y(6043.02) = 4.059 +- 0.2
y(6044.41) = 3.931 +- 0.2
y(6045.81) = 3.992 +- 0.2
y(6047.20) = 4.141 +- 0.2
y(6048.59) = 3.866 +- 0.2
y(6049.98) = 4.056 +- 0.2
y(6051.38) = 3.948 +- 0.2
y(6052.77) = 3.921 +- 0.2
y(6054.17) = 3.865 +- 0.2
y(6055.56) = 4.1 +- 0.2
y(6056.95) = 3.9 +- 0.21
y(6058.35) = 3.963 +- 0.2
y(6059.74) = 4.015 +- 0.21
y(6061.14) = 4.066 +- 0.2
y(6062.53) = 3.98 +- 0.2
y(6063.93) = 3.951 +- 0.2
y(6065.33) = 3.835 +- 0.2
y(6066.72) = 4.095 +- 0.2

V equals 0.5 A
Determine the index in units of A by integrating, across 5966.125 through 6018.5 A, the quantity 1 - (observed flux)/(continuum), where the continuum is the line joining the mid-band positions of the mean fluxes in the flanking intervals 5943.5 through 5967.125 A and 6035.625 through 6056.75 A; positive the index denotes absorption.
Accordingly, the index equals 1.05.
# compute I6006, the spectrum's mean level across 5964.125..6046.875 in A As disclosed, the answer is 4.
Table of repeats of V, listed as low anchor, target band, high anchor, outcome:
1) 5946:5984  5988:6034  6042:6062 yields 1.0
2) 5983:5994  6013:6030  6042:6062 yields 0.1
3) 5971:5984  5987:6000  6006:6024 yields 0.0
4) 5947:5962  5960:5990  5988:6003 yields 0.1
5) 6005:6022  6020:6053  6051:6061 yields -0.6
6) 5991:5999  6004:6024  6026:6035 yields 0.1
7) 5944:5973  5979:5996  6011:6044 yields 0.2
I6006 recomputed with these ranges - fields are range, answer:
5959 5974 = 4.14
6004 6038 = 3.95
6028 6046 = 4.03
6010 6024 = 3.96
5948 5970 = 4.12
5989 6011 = 3.98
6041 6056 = 4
